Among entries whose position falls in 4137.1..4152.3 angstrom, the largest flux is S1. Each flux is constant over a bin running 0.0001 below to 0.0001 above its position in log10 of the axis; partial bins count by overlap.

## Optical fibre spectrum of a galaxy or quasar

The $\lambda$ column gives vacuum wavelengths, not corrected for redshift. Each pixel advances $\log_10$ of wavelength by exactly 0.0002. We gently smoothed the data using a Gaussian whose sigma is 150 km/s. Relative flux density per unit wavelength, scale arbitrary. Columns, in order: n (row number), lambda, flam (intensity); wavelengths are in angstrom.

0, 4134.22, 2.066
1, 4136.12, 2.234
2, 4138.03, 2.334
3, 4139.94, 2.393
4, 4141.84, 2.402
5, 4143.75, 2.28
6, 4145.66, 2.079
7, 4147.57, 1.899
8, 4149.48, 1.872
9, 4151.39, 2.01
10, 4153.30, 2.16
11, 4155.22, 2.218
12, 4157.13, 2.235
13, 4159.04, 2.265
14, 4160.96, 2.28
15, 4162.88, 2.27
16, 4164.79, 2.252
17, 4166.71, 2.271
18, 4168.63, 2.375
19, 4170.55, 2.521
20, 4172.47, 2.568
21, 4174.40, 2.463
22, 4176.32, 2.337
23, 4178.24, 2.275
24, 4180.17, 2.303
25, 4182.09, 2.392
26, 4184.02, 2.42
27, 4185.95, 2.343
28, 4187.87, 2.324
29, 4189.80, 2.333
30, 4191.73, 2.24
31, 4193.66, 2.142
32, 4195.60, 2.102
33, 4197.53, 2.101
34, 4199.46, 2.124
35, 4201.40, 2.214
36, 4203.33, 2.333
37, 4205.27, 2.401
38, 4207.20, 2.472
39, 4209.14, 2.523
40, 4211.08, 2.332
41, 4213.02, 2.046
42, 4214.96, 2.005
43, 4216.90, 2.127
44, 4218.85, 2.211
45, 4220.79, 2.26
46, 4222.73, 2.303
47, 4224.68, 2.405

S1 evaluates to 2.402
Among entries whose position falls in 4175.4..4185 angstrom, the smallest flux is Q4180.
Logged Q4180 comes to 2.275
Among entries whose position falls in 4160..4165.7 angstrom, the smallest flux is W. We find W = 2.252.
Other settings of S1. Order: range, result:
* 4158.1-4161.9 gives 2.28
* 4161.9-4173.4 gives 2.568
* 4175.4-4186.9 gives 2.42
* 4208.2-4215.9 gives 2.523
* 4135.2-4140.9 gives 2.393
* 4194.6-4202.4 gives 2.214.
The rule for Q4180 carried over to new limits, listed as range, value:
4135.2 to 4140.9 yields 2.234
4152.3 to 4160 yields 2.16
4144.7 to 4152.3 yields 1.872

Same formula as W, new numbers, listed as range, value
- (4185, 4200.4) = 2.101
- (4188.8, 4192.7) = 2.24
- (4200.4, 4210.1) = 2.214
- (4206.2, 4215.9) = 2.005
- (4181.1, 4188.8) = 2.324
